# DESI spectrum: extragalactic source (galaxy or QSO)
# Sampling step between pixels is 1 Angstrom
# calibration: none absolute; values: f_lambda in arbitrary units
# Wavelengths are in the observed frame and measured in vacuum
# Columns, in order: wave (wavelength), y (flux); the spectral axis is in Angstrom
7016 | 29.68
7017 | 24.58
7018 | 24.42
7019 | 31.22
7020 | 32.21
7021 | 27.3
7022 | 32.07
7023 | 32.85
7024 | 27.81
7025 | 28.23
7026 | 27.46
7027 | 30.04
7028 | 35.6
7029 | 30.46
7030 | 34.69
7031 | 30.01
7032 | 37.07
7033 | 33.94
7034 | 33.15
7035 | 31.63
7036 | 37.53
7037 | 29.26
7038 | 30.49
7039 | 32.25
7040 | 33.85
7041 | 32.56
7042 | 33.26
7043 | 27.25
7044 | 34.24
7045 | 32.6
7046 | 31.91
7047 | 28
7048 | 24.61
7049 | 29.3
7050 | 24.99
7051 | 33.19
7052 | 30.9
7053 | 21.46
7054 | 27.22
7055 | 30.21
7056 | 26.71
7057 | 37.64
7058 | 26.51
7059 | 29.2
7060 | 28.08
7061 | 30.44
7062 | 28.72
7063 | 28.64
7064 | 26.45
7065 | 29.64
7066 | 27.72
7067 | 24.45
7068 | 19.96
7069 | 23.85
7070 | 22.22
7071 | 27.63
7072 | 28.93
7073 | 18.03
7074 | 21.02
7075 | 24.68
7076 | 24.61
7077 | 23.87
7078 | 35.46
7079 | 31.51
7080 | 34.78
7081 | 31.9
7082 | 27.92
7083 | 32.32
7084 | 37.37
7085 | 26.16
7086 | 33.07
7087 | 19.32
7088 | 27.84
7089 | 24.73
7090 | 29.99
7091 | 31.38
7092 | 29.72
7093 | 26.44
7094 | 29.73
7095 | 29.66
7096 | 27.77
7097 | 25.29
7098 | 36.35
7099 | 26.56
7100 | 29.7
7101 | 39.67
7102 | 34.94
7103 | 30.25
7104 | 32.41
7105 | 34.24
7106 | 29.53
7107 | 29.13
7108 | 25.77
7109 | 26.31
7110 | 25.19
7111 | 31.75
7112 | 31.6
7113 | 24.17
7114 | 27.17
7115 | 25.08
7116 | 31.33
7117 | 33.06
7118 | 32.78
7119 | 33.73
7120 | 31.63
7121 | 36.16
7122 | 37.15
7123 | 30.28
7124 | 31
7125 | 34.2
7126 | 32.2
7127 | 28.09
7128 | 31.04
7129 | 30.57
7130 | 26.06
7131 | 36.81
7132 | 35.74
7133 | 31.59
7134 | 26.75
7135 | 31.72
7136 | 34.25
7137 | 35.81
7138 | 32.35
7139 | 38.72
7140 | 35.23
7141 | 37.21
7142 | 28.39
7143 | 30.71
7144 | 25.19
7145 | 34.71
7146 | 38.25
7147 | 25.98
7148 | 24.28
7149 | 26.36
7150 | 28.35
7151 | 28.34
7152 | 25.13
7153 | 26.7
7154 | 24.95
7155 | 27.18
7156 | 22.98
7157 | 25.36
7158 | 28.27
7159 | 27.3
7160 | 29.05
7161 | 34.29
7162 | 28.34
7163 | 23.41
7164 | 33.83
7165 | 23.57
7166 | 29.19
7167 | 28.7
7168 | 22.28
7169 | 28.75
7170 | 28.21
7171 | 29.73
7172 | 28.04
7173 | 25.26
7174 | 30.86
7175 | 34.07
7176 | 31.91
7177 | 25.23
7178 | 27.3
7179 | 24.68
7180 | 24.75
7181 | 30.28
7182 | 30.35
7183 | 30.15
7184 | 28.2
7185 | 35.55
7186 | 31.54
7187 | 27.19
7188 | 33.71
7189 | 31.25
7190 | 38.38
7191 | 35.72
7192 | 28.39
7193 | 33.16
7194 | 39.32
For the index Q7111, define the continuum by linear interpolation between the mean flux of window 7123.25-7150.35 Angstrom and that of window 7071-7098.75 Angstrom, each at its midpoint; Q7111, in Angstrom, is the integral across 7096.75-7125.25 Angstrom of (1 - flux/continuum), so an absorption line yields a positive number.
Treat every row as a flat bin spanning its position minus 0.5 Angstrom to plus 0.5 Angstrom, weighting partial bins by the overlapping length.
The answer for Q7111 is -0.9 Angstrom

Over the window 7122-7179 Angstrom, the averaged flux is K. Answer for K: 29.7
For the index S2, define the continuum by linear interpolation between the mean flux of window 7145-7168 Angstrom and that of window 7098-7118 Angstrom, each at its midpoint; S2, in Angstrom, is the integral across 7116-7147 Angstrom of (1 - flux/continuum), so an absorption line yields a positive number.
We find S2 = -3.9 Angstrom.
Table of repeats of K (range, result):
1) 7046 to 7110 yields 28.5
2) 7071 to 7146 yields 30.4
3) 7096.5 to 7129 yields 30.9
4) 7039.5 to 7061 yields 29.7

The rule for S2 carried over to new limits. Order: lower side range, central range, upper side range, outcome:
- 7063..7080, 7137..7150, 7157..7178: -1.7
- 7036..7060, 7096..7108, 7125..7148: 0.0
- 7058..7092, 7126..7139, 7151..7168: -2.2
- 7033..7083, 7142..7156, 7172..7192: 0.9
